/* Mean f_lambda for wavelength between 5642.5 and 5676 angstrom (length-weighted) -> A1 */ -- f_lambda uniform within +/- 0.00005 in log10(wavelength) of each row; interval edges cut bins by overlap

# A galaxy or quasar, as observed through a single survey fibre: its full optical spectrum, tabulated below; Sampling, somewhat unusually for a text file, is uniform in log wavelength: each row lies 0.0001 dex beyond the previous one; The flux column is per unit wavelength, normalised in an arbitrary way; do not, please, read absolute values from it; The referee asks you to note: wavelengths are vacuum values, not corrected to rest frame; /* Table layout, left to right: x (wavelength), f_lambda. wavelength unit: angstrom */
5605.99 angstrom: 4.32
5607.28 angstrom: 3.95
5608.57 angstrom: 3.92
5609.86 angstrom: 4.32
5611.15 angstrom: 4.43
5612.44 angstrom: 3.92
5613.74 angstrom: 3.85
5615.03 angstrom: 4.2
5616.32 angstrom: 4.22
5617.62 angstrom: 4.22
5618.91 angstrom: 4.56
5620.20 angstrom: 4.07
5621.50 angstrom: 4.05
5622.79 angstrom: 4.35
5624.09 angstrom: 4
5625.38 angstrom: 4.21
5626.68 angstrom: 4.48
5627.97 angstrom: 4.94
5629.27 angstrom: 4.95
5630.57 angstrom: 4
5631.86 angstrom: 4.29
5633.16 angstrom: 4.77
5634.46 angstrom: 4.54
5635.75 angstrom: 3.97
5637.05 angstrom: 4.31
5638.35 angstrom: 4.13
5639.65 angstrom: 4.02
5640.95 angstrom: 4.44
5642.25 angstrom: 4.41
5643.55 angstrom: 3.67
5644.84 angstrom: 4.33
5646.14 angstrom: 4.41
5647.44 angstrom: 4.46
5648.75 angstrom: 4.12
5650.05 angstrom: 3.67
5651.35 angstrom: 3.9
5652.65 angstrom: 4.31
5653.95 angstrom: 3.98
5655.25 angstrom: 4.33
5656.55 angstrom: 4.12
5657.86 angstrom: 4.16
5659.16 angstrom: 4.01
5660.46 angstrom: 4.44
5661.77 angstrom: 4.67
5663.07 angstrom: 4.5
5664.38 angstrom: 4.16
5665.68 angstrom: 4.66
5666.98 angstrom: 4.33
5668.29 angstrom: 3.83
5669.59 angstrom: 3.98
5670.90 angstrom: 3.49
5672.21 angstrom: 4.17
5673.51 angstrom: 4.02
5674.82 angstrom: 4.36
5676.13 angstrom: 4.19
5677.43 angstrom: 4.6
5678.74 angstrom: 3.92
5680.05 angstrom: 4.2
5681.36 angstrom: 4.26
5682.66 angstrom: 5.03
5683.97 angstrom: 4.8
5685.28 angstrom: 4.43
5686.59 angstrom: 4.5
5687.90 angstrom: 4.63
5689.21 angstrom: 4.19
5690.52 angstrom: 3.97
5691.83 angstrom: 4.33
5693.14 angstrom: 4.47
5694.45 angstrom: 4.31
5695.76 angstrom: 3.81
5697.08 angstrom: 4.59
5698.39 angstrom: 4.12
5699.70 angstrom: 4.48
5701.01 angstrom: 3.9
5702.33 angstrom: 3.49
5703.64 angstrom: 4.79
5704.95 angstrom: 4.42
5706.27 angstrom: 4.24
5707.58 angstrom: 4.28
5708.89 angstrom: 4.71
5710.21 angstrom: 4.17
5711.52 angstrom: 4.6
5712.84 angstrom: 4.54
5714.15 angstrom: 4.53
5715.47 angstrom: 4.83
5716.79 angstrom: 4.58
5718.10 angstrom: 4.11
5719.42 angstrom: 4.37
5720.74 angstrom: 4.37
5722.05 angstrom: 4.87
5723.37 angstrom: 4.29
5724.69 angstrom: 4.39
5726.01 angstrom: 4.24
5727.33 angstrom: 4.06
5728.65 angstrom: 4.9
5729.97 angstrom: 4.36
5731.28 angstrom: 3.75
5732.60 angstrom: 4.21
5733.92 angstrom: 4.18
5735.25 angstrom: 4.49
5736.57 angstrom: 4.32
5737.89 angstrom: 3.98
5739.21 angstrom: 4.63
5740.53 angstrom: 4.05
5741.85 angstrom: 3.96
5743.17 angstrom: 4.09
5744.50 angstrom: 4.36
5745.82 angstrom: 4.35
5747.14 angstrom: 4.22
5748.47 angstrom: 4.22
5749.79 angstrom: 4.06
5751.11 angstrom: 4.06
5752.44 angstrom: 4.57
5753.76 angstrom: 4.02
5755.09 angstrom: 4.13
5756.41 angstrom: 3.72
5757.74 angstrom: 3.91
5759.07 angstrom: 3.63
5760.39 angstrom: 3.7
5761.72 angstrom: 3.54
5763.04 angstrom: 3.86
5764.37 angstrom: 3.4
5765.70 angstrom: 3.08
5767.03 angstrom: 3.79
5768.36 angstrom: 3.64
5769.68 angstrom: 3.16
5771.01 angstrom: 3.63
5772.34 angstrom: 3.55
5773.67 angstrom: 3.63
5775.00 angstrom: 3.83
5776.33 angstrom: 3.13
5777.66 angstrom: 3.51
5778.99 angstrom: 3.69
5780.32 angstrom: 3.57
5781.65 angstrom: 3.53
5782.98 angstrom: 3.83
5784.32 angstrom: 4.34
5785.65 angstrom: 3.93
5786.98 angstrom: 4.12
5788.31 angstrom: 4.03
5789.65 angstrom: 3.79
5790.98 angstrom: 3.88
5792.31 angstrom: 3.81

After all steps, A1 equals 4.17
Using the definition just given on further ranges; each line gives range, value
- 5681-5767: 4.23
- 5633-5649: 4.26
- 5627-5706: 4.27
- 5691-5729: 4.37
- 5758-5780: 3.56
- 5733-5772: 3.95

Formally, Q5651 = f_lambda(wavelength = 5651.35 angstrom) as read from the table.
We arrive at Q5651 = 3.9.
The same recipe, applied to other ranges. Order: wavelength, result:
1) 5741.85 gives 3.96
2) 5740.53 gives 4.05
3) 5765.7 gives 3.08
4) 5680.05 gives 4.2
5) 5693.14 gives 4.47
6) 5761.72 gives 3.54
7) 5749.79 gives 4.06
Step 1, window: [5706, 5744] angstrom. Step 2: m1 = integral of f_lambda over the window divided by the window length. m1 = 4.35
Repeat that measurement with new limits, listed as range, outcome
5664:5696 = 4.27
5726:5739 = 4.26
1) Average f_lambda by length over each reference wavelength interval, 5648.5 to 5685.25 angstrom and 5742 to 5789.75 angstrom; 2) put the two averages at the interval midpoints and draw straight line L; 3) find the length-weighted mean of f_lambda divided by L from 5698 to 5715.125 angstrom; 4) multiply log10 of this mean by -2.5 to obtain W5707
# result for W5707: -0.07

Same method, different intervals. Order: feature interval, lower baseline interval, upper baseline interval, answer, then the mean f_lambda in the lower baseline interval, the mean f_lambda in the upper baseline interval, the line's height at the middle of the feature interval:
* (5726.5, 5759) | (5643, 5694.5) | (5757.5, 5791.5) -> -0.09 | 4.25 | 3.68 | 3.85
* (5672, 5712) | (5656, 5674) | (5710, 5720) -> 0.00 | 4.18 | 4.48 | 4.34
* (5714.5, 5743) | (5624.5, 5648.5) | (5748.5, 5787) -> -0.11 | 4.34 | 3.75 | 3.92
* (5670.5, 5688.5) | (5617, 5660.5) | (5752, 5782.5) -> -0.07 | 4.25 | 3.66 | 4.06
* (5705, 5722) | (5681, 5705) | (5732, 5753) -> -0.04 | 4.34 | 4.23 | 4.3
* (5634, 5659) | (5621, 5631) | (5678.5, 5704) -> 0.05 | 4.38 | 4.31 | 4.36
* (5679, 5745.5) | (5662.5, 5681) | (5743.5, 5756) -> -0.04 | 4.17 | 4.21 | 4.19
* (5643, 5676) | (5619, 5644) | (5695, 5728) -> 0.04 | 4.3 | 4.35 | 4.32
